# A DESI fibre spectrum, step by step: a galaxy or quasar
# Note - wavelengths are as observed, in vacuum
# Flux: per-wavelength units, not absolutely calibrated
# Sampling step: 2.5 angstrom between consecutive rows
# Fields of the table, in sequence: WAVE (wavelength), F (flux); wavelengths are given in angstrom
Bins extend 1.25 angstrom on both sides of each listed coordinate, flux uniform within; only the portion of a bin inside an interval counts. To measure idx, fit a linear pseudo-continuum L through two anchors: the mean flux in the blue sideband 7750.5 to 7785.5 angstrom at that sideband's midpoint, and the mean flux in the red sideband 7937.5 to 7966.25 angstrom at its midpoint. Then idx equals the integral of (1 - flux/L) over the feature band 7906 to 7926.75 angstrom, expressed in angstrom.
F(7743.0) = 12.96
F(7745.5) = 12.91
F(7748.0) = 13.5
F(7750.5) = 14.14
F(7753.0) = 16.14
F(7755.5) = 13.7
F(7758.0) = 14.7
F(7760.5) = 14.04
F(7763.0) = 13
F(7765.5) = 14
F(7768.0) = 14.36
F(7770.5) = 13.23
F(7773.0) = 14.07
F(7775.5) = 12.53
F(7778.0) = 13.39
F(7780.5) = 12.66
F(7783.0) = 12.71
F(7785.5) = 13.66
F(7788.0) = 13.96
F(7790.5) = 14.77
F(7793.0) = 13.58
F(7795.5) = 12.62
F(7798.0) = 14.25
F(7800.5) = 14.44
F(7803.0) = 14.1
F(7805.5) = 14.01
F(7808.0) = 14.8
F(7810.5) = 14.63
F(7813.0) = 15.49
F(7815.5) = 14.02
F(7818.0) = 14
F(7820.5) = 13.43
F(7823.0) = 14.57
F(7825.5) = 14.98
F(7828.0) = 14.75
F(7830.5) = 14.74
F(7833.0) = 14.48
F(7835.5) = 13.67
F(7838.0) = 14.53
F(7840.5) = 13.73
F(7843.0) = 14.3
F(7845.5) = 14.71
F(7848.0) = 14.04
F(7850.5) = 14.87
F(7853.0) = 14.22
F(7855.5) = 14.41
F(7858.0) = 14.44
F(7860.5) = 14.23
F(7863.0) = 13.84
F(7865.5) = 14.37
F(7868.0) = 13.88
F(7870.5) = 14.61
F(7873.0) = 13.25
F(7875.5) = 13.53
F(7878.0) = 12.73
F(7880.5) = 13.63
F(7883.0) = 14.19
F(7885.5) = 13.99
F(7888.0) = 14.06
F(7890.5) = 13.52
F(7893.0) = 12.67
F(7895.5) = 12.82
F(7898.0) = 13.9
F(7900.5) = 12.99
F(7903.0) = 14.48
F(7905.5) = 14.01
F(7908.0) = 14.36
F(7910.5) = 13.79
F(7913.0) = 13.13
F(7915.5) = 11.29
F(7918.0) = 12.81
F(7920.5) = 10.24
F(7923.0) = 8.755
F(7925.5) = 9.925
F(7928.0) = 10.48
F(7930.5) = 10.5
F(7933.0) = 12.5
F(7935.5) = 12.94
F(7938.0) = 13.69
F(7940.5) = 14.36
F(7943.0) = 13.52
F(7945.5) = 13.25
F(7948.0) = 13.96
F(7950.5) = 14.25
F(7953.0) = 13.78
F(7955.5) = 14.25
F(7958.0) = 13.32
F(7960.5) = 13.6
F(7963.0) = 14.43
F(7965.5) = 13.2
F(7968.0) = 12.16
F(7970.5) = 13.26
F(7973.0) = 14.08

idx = 2.9 angstrom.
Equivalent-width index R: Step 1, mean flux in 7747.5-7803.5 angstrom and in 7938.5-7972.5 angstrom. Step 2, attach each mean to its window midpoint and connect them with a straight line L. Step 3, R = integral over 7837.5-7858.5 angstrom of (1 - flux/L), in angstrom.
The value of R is -0.93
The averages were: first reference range 13.8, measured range 14.4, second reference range 13.7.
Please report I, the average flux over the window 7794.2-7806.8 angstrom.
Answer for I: 13.9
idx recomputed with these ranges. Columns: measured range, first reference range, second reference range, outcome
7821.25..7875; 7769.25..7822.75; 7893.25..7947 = -4.00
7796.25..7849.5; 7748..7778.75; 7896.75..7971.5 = -3.05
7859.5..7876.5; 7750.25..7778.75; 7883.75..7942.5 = -1.16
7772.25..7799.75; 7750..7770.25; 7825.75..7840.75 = 1.54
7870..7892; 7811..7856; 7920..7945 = -0.91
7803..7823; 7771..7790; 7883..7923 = -1.60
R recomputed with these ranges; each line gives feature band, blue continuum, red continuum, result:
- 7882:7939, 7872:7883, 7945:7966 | 3.9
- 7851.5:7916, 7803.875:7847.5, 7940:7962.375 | 1.8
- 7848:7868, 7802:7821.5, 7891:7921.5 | -0.8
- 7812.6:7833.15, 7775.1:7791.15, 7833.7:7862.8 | -0.8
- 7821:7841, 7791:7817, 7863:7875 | -0.4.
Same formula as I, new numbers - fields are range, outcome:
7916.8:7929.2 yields 10.4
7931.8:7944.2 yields 13.4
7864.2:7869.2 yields 14.1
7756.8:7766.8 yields 13.9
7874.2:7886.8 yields 13.6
